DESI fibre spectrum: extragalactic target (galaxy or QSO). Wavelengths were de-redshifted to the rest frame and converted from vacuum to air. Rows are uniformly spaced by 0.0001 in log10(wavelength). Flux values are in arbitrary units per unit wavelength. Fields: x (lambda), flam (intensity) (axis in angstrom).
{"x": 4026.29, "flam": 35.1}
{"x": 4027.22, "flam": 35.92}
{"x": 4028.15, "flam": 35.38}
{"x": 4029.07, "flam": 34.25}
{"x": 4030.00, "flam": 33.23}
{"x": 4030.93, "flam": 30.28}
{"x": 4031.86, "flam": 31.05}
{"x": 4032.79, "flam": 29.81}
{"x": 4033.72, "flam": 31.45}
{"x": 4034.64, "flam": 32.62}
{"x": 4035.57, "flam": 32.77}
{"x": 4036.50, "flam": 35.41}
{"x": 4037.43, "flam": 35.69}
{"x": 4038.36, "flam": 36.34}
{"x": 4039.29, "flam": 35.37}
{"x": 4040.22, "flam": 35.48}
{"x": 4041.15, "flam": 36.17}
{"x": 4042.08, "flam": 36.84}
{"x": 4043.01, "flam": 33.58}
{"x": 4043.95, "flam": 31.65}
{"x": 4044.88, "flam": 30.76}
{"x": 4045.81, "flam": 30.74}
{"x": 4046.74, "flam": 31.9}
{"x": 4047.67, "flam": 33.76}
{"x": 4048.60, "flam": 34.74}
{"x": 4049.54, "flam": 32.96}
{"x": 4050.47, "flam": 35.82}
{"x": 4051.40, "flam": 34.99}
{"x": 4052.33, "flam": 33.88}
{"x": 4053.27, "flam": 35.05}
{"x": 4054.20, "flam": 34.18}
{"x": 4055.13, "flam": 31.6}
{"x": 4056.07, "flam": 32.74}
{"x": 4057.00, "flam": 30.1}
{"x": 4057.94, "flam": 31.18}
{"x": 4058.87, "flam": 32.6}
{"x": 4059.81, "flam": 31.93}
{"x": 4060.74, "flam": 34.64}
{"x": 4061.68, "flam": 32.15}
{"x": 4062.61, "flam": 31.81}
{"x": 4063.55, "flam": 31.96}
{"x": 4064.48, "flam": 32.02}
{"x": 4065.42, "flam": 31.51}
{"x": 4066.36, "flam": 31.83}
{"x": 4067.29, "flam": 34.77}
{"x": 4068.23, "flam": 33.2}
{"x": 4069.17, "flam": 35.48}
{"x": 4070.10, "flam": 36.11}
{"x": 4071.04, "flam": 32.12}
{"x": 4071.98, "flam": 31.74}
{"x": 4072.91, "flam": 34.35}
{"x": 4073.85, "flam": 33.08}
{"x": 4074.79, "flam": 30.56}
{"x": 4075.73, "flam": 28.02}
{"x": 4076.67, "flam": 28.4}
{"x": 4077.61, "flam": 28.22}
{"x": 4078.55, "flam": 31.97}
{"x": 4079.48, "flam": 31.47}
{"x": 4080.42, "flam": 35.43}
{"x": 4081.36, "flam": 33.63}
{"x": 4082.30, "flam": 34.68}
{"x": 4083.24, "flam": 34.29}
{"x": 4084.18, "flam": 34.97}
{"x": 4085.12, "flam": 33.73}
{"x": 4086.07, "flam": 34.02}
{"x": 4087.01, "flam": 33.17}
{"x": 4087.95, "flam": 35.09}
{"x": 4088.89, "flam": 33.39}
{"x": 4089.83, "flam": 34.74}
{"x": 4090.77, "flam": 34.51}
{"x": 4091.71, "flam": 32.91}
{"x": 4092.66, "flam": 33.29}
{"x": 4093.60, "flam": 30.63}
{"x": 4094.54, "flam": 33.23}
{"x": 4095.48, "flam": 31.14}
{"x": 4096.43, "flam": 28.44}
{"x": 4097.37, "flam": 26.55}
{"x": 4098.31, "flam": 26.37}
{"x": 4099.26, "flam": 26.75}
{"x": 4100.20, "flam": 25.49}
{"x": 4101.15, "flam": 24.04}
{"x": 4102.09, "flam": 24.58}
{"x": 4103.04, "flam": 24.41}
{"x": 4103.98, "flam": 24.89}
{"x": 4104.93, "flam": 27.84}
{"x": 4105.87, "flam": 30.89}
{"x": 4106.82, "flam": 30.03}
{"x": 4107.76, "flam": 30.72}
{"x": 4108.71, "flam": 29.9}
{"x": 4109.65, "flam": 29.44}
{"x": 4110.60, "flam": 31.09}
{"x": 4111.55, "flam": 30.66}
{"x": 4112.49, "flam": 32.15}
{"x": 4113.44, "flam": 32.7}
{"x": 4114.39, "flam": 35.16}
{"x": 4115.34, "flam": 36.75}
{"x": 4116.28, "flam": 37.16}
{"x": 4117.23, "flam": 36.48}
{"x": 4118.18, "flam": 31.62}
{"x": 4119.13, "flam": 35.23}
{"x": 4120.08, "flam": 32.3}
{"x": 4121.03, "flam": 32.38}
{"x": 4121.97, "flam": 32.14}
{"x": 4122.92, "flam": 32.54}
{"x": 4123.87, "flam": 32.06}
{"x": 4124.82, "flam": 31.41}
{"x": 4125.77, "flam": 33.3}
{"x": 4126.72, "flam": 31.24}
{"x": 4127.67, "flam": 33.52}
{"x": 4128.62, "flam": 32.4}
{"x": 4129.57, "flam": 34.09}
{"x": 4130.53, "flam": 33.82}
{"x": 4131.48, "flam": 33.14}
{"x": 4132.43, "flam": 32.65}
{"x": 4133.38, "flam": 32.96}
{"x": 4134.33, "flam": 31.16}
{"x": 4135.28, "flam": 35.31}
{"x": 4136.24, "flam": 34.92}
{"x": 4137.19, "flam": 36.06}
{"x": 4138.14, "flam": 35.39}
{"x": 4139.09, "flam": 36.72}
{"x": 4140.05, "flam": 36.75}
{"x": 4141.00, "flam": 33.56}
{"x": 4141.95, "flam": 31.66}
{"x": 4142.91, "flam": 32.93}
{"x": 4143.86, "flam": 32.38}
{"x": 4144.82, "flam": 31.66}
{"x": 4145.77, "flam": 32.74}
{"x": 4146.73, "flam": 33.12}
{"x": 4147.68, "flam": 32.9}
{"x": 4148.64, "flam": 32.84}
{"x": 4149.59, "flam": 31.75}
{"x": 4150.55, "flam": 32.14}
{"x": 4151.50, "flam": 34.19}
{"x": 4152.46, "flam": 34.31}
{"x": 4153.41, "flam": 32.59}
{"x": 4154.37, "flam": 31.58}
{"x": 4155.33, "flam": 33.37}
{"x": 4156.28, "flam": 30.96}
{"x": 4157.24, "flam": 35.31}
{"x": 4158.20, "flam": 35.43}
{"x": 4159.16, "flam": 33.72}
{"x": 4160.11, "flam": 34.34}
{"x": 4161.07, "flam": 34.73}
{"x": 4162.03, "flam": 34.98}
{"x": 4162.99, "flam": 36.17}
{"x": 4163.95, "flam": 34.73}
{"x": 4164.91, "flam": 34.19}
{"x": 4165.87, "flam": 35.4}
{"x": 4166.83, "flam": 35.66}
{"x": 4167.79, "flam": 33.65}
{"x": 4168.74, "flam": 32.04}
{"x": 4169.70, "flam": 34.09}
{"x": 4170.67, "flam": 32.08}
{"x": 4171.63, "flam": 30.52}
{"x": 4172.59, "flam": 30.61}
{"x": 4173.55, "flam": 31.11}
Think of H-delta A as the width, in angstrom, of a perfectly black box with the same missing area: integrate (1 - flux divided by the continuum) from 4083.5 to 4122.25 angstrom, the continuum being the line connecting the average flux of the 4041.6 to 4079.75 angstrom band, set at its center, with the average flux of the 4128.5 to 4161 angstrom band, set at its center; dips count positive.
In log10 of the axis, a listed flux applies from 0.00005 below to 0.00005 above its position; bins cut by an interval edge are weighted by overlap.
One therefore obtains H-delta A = 2.1 angstrom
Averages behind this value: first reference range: 32.6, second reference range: 33.5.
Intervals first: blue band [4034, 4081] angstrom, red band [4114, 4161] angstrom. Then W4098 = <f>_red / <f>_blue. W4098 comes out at 1.01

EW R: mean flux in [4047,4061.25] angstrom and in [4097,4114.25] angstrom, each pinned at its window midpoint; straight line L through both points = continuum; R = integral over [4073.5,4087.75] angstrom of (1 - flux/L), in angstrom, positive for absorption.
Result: -0.8 angstrom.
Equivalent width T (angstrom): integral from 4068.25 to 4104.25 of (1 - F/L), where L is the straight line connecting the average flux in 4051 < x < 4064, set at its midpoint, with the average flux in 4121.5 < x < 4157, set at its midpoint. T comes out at 1.8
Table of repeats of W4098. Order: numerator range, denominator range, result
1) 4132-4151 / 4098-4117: 1.13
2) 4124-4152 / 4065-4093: 1.01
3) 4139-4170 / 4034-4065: 1.01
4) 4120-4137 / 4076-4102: 1.05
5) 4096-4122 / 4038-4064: 0.91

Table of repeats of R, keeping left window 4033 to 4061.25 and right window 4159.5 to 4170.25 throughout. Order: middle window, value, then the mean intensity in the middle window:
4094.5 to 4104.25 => 2.1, 26.7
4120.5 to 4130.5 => 0.5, 32.6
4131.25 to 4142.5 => 0.0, 34.2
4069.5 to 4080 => 0.7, 31.6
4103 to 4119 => 1.2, 31.6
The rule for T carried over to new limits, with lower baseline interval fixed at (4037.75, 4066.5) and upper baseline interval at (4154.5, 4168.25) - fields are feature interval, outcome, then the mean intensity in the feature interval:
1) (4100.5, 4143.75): 2.3 angstrom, 32.2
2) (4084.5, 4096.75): 0.2 angstrom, 33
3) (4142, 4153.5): 0.5 angstrom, 32.8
